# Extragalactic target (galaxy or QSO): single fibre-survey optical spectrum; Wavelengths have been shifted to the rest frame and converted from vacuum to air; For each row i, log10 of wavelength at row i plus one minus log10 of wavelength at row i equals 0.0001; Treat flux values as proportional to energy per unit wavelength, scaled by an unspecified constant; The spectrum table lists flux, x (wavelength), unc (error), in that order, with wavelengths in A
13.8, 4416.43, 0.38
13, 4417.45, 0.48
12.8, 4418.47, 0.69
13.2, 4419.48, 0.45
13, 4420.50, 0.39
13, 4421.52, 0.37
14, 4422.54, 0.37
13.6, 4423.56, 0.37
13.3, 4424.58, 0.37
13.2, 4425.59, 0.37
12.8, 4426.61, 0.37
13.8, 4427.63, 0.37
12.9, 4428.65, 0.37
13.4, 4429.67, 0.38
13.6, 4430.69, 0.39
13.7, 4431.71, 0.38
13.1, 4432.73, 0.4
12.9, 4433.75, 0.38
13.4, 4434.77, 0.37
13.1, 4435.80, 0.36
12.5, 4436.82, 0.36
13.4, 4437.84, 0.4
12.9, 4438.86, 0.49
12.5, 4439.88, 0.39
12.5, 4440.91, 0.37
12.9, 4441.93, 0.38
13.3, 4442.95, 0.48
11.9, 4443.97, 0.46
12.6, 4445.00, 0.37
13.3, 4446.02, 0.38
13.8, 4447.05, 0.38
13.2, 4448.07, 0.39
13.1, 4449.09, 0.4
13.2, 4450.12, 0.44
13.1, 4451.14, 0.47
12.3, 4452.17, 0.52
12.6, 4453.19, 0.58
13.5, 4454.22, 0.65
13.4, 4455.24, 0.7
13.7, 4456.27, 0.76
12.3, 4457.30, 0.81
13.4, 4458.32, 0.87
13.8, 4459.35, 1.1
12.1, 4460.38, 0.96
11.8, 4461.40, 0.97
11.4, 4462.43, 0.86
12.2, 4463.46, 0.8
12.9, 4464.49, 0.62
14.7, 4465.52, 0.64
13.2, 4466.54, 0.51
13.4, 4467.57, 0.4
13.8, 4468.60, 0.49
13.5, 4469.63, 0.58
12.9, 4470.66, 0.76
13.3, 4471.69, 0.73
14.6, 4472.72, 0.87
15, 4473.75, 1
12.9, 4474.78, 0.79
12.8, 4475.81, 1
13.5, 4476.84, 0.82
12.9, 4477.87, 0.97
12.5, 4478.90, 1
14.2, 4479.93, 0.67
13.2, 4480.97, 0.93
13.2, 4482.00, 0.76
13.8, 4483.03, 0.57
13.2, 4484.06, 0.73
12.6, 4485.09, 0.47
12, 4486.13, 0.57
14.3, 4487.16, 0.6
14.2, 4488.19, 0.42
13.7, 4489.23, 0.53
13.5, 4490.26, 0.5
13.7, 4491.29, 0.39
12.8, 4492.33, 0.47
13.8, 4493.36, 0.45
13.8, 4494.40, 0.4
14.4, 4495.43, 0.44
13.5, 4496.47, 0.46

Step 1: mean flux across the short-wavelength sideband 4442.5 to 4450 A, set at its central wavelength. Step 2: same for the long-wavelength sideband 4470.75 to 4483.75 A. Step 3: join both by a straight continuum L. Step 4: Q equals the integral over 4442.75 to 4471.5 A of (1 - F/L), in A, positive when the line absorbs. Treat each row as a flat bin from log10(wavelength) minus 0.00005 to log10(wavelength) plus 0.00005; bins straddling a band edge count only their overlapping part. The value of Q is 0.37 A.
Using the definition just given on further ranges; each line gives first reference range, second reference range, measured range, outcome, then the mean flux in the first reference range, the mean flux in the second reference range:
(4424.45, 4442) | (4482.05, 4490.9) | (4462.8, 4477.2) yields -0.15 A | 13.1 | 13.4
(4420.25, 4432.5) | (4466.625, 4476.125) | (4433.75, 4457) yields 0.78 A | 13.4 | 13.6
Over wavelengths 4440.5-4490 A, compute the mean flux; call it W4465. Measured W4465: 13.2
